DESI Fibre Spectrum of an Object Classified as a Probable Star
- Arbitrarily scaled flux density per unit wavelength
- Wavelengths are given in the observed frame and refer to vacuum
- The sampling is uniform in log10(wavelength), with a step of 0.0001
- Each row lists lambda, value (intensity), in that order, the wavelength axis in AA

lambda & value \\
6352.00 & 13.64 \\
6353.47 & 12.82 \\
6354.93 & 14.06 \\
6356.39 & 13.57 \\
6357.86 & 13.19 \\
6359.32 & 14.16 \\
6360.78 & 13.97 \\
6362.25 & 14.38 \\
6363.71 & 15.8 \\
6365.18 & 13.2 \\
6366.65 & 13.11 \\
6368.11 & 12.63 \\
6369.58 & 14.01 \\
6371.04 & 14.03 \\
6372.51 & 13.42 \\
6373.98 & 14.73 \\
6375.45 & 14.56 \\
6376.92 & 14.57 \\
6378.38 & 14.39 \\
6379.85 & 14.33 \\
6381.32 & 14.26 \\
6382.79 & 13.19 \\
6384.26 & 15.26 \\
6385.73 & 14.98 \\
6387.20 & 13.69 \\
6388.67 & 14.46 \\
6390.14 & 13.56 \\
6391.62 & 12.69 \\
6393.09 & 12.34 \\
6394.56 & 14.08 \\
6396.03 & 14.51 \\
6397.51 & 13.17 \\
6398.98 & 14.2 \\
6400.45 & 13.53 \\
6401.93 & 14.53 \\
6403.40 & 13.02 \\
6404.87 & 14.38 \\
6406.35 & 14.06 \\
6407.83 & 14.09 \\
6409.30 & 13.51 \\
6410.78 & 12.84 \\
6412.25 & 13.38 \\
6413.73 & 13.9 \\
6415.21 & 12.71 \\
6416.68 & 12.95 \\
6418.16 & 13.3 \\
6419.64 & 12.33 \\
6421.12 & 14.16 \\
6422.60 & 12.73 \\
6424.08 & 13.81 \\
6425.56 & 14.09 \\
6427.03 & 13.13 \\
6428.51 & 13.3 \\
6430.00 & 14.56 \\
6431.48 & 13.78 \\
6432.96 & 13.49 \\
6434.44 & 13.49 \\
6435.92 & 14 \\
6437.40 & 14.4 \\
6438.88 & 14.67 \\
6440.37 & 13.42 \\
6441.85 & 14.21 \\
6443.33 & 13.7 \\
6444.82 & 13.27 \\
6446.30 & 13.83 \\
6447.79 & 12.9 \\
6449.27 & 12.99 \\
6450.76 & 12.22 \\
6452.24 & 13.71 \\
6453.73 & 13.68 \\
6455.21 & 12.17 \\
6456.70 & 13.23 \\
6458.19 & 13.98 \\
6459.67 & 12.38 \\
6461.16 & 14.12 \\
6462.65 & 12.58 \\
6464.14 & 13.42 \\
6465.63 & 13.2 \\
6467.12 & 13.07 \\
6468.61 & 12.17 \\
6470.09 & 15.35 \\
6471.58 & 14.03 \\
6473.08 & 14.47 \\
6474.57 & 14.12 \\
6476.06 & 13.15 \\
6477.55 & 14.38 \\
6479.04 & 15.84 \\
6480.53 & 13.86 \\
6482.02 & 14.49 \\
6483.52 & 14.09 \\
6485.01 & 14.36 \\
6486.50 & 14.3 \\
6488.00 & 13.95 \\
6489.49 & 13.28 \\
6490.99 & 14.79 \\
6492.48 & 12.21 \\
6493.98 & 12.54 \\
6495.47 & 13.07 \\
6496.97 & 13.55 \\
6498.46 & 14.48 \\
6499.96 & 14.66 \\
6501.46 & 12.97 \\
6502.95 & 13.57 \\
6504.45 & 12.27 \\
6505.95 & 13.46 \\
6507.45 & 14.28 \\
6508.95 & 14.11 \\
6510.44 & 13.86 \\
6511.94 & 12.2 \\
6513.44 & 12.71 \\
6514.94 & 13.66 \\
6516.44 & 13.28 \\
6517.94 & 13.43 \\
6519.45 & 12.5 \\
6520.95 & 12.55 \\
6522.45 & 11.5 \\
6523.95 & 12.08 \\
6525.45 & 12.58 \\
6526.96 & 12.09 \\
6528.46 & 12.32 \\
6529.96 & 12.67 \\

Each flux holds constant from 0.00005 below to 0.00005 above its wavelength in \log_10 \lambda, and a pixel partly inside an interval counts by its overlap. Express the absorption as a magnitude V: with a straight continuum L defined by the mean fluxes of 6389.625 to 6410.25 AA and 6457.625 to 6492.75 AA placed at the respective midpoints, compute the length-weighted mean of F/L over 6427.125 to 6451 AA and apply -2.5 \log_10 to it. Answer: 0.009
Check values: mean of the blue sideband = 13.7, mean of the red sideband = 13.8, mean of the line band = 13.7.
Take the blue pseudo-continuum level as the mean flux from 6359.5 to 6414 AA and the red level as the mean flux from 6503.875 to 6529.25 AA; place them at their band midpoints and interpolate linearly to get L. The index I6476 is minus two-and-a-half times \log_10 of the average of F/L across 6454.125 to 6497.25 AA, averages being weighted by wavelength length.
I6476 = -0.04 mag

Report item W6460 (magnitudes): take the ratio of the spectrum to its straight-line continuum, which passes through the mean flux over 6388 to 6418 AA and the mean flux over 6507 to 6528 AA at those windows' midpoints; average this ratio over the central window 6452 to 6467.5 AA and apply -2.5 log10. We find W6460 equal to 0.00 mag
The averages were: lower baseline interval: 13.6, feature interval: 13.2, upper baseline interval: 12.9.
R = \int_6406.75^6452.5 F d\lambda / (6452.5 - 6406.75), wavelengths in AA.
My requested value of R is 13.5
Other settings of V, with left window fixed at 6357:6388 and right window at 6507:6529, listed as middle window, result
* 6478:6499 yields -0.06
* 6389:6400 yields 0.03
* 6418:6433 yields 0.01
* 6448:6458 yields 0.03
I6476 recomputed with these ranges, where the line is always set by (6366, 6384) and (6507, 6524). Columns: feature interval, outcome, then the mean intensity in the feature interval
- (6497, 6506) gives -0.037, 13.6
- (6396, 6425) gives 0.017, 13.5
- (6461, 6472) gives -0.007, 13.4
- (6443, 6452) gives 0.027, 13.2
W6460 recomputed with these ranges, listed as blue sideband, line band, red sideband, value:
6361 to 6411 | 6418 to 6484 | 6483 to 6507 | 0.01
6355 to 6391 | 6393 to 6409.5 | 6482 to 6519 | 0.01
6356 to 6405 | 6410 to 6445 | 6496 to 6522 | 0.01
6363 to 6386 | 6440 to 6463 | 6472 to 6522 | 0.04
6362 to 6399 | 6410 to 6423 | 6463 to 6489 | 0.07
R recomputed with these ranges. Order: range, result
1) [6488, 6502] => 13.5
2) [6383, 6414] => 13.8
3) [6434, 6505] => 13.6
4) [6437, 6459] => 13.5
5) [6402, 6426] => 13.5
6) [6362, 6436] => 13.8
